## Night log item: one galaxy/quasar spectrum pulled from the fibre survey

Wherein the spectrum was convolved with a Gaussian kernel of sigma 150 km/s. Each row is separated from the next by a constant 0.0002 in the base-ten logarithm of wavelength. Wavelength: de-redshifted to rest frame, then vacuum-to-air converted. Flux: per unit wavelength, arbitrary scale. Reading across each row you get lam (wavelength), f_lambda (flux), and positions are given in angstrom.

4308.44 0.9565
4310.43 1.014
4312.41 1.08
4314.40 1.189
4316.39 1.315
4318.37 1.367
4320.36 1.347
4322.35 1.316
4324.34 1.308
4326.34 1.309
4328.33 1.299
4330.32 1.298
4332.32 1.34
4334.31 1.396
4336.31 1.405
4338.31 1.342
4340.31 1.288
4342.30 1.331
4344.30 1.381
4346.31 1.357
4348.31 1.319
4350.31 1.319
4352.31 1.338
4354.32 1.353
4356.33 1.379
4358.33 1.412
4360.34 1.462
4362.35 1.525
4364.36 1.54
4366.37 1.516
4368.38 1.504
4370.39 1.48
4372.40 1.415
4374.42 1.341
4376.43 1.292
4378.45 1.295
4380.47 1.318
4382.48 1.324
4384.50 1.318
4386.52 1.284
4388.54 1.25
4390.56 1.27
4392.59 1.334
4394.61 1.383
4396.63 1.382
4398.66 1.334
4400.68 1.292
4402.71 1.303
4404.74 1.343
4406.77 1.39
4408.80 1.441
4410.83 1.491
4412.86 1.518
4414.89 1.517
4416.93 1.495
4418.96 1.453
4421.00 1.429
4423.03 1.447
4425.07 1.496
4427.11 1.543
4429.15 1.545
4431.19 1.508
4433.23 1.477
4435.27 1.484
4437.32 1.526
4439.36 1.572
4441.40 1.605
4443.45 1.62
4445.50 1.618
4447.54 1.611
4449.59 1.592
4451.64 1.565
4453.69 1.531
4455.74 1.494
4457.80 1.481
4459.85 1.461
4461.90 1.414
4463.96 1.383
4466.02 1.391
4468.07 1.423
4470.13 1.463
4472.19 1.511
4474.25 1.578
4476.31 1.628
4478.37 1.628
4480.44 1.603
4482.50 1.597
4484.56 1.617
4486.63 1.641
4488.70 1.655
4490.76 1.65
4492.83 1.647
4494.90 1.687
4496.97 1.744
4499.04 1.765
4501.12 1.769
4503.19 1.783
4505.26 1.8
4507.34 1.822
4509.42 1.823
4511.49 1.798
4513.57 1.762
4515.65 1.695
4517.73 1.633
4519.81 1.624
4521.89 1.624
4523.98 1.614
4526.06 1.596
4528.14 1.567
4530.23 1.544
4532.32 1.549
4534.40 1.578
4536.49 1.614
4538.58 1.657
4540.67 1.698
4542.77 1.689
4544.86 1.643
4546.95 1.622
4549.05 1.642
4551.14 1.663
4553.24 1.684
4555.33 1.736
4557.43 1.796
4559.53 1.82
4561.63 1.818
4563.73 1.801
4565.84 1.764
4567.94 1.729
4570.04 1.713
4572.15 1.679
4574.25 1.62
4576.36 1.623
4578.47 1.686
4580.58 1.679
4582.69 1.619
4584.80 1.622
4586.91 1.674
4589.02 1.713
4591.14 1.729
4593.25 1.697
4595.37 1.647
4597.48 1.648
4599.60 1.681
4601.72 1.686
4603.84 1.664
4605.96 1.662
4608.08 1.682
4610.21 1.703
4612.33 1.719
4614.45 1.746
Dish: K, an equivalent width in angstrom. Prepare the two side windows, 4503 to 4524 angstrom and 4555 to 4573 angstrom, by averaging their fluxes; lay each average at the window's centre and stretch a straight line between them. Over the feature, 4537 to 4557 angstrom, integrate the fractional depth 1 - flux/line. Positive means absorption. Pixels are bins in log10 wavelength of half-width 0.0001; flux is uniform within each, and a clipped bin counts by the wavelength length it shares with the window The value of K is 0.9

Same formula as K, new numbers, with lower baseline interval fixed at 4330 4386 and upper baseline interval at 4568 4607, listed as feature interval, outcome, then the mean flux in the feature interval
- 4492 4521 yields -3.2 angstrom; 1.74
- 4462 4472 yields 0.6 angstrom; 1.42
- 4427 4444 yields -0.7 angstrom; 1.54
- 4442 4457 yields -0.8 angstrom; 1.57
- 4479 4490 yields -0.6 angstrom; 1.62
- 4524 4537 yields 0.2 angstrom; 1.58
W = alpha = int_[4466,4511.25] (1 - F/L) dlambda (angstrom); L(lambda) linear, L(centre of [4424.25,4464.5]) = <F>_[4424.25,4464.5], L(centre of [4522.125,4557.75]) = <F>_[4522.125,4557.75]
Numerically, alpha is -2.2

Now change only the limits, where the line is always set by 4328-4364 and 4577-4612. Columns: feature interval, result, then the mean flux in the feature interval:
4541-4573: -1.8 angstrom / 1.72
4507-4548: -1.6 angstrom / 1.65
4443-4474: 0.1 angstrom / 1.5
